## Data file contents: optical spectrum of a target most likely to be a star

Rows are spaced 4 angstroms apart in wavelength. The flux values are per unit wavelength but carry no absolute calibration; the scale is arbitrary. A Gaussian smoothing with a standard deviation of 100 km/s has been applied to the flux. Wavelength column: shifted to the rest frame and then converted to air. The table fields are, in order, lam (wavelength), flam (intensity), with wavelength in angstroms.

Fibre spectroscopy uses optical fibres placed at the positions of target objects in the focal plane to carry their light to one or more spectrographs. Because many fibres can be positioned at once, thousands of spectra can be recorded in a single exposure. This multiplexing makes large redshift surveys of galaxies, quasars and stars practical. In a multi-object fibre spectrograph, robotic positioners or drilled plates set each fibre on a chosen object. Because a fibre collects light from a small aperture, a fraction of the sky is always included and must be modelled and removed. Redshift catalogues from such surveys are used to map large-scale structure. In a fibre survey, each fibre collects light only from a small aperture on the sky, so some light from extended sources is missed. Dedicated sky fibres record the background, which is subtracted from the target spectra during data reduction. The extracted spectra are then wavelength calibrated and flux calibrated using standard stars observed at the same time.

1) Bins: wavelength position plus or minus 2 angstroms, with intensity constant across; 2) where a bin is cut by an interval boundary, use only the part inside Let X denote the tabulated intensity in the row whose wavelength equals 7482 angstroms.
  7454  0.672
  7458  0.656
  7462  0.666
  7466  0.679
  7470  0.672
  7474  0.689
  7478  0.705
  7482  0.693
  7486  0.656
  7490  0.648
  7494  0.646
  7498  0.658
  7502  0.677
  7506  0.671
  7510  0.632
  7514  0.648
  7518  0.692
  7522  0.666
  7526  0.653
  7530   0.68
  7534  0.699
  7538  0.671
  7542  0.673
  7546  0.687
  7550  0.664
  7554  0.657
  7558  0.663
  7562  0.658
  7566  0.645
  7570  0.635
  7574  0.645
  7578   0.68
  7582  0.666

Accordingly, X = 0.693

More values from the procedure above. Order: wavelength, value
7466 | 0.679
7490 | 0.648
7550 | 0.664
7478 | 0.705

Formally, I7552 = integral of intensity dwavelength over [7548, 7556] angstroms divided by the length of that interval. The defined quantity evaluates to 0.661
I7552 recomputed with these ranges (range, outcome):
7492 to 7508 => 0.663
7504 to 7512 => 0.651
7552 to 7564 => 0.659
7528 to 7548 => 0.682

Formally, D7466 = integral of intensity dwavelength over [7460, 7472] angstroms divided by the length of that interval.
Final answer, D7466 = 0.672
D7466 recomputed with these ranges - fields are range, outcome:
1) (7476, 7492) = 0.675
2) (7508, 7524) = 0.659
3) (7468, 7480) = 0.689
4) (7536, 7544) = 0.672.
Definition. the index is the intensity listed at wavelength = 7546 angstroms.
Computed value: 0.687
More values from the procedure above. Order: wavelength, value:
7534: 0.699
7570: 0.635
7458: 0.656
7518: 0.692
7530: 0.68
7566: 0.645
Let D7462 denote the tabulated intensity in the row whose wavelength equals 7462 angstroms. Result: 0.666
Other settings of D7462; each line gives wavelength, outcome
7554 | 0.657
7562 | 0.658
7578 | 0.68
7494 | 0.646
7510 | 0.632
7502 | 0.677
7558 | 0.663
